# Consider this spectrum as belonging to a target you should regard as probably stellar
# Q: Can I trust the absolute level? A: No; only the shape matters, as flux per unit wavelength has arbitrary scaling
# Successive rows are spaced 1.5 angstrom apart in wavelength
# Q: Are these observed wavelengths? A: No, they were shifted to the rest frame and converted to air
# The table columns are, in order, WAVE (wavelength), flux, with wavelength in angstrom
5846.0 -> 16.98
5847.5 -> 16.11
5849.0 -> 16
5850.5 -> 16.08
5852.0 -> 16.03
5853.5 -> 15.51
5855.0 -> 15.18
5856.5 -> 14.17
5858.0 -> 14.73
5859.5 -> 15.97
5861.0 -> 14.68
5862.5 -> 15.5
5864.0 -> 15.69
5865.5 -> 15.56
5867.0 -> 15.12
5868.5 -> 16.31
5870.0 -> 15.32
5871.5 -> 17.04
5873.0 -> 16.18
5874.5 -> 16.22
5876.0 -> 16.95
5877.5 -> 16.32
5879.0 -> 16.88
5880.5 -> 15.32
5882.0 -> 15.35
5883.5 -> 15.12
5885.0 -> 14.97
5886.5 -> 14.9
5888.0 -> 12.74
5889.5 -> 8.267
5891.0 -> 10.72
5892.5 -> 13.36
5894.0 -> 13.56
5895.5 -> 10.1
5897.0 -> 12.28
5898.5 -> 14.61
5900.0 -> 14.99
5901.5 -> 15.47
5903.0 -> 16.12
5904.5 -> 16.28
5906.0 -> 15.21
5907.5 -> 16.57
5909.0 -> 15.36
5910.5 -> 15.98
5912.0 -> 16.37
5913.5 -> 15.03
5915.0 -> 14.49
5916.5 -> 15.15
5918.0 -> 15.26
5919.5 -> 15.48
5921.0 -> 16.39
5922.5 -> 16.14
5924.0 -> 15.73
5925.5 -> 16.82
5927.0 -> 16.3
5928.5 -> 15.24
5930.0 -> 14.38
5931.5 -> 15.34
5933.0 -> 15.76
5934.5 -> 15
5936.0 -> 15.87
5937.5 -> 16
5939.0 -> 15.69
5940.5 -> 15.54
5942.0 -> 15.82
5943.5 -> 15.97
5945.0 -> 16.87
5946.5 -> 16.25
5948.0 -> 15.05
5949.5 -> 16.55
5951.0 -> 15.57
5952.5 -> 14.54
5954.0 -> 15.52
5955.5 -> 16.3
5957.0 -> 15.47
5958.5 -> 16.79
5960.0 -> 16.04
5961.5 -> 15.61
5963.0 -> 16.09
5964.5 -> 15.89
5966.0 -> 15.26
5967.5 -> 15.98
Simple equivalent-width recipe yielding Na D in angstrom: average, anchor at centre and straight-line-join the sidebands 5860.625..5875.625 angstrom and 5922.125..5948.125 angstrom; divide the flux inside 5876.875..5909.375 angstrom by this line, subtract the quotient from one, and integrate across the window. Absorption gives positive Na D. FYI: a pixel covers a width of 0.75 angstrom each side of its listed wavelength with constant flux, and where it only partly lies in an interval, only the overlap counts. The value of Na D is 3.1 angstrom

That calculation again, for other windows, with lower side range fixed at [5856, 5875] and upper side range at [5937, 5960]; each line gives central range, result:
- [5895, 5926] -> 0.95 angstrom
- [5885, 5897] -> 2.69 angstrom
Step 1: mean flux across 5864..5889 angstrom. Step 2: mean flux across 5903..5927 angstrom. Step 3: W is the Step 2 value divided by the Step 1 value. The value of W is 1.01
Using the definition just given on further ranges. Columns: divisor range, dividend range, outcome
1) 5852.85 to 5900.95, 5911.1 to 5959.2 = 1.07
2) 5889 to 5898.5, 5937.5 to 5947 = 1.37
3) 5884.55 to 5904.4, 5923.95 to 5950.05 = 1.19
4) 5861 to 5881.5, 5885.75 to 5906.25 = 0.84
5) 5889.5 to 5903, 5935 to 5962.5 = 1.22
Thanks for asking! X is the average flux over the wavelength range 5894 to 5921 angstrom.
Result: 15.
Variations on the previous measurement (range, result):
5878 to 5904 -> 13.9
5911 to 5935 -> 15.6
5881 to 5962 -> 15.1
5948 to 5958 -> 15.6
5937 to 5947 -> 16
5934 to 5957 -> 15.8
